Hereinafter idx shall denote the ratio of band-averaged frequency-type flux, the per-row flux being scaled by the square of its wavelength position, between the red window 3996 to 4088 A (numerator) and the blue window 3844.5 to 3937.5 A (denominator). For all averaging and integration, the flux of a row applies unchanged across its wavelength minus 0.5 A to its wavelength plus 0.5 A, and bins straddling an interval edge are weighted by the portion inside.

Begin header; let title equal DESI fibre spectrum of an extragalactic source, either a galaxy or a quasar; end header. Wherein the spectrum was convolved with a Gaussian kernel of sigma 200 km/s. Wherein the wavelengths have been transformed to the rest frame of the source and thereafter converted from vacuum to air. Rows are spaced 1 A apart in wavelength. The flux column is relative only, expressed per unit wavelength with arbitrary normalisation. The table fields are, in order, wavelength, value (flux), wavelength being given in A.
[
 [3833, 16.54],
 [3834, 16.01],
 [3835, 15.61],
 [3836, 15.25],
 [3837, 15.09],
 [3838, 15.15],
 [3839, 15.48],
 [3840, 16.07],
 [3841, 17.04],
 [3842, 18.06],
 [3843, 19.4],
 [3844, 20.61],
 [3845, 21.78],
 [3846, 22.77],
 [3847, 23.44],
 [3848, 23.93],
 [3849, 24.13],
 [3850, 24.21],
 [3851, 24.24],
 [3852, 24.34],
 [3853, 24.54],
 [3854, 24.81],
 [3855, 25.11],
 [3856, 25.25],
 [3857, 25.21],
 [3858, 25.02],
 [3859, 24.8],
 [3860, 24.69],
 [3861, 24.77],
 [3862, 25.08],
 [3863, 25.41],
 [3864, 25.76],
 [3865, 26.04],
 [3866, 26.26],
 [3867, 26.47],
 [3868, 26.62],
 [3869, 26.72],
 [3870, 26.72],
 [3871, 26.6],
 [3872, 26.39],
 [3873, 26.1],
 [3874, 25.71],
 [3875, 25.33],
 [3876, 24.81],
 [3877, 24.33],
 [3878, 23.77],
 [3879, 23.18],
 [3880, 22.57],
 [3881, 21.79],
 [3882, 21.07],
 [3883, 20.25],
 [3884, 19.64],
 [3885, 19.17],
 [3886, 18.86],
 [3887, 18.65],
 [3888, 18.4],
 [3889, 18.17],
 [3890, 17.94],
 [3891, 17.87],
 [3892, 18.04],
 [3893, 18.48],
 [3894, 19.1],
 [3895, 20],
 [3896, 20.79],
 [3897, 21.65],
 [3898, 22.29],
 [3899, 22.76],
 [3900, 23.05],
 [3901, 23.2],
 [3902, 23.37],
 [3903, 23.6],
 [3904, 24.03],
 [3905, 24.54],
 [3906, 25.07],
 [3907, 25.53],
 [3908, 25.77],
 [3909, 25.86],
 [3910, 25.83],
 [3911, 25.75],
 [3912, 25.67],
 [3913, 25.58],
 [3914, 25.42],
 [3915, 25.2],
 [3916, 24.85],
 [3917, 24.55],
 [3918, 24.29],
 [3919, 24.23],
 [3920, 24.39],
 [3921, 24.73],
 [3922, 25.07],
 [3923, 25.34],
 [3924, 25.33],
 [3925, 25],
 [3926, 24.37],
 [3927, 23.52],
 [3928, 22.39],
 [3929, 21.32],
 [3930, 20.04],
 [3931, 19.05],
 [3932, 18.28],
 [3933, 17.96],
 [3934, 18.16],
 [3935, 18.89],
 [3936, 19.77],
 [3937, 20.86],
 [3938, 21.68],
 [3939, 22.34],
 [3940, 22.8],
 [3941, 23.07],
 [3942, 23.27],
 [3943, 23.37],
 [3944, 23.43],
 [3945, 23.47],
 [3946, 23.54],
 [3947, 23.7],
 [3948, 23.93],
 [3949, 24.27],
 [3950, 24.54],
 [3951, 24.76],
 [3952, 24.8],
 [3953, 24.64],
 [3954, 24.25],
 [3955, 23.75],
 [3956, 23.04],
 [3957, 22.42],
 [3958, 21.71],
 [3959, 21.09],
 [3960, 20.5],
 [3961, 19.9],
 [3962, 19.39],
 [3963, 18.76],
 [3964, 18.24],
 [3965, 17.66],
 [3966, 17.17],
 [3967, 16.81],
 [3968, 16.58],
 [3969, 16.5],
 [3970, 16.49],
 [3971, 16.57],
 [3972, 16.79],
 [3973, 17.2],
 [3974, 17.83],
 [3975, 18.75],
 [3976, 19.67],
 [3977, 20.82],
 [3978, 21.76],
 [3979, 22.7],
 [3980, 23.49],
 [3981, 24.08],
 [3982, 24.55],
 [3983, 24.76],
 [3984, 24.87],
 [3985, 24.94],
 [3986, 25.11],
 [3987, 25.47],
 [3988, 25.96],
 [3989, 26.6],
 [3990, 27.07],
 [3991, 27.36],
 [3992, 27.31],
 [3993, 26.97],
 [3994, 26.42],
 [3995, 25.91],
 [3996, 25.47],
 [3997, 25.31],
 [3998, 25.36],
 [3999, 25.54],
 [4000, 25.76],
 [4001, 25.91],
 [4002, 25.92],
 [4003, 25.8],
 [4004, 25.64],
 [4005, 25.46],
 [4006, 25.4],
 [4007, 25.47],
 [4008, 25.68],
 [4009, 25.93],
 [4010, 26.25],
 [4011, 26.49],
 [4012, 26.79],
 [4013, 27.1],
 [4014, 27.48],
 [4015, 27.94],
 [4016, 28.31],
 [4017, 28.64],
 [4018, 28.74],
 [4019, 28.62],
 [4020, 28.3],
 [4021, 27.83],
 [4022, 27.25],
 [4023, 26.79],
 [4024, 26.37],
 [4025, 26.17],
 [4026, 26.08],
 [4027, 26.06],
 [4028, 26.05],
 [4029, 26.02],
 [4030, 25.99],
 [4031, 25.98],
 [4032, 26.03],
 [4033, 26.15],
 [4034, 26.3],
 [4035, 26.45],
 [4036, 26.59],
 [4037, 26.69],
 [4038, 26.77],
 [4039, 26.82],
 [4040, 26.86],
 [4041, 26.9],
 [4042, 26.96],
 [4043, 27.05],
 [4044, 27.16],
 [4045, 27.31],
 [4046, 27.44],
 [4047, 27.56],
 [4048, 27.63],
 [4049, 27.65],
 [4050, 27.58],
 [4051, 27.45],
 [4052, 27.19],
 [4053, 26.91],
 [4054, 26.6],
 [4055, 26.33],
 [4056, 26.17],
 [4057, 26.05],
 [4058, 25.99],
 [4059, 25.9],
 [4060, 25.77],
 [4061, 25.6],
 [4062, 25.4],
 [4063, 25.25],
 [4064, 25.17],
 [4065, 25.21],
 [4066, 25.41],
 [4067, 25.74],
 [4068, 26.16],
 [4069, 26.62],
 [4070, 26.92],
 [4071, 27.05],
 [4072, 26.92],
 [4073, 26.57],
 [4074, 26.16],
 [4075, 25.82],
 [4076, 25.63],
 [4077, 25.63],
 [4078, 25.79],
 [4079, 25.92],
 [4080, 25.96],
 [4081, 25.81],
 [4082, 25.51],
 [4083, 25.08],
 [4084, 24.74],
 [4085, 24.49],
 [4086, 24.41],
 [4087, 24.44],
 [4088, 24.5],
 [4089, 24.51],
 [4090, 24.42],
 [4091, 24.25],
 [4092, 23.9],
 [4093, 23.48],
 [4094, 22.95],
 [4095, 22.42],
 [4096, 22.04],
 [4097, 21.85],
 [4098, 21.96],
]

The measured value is 1.2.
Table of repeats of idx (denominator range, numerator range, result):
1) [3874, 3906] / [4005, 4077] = 1.34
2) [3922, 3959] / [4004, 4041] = 1.23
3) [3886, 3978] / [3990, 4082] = 1.28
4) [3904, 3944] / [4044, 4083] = 1.21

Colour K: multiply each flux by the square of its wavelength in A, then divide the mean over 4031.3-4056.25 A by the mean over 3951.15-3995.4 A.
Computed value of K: 1.27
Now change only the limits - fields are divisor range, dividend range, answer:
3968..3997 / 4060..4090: 1.17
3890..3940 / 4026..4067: 1.24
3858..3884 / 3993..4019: 1.14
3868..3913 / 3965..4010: 1.07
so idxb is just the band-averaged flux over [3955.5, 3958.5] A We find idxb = 22.4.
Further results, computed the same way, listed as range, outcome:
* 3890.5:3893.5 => 18.1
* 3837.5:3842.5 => 16.4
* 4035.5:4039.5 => 26.7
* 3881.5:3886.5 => 19.8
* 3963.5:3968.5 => 17.3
